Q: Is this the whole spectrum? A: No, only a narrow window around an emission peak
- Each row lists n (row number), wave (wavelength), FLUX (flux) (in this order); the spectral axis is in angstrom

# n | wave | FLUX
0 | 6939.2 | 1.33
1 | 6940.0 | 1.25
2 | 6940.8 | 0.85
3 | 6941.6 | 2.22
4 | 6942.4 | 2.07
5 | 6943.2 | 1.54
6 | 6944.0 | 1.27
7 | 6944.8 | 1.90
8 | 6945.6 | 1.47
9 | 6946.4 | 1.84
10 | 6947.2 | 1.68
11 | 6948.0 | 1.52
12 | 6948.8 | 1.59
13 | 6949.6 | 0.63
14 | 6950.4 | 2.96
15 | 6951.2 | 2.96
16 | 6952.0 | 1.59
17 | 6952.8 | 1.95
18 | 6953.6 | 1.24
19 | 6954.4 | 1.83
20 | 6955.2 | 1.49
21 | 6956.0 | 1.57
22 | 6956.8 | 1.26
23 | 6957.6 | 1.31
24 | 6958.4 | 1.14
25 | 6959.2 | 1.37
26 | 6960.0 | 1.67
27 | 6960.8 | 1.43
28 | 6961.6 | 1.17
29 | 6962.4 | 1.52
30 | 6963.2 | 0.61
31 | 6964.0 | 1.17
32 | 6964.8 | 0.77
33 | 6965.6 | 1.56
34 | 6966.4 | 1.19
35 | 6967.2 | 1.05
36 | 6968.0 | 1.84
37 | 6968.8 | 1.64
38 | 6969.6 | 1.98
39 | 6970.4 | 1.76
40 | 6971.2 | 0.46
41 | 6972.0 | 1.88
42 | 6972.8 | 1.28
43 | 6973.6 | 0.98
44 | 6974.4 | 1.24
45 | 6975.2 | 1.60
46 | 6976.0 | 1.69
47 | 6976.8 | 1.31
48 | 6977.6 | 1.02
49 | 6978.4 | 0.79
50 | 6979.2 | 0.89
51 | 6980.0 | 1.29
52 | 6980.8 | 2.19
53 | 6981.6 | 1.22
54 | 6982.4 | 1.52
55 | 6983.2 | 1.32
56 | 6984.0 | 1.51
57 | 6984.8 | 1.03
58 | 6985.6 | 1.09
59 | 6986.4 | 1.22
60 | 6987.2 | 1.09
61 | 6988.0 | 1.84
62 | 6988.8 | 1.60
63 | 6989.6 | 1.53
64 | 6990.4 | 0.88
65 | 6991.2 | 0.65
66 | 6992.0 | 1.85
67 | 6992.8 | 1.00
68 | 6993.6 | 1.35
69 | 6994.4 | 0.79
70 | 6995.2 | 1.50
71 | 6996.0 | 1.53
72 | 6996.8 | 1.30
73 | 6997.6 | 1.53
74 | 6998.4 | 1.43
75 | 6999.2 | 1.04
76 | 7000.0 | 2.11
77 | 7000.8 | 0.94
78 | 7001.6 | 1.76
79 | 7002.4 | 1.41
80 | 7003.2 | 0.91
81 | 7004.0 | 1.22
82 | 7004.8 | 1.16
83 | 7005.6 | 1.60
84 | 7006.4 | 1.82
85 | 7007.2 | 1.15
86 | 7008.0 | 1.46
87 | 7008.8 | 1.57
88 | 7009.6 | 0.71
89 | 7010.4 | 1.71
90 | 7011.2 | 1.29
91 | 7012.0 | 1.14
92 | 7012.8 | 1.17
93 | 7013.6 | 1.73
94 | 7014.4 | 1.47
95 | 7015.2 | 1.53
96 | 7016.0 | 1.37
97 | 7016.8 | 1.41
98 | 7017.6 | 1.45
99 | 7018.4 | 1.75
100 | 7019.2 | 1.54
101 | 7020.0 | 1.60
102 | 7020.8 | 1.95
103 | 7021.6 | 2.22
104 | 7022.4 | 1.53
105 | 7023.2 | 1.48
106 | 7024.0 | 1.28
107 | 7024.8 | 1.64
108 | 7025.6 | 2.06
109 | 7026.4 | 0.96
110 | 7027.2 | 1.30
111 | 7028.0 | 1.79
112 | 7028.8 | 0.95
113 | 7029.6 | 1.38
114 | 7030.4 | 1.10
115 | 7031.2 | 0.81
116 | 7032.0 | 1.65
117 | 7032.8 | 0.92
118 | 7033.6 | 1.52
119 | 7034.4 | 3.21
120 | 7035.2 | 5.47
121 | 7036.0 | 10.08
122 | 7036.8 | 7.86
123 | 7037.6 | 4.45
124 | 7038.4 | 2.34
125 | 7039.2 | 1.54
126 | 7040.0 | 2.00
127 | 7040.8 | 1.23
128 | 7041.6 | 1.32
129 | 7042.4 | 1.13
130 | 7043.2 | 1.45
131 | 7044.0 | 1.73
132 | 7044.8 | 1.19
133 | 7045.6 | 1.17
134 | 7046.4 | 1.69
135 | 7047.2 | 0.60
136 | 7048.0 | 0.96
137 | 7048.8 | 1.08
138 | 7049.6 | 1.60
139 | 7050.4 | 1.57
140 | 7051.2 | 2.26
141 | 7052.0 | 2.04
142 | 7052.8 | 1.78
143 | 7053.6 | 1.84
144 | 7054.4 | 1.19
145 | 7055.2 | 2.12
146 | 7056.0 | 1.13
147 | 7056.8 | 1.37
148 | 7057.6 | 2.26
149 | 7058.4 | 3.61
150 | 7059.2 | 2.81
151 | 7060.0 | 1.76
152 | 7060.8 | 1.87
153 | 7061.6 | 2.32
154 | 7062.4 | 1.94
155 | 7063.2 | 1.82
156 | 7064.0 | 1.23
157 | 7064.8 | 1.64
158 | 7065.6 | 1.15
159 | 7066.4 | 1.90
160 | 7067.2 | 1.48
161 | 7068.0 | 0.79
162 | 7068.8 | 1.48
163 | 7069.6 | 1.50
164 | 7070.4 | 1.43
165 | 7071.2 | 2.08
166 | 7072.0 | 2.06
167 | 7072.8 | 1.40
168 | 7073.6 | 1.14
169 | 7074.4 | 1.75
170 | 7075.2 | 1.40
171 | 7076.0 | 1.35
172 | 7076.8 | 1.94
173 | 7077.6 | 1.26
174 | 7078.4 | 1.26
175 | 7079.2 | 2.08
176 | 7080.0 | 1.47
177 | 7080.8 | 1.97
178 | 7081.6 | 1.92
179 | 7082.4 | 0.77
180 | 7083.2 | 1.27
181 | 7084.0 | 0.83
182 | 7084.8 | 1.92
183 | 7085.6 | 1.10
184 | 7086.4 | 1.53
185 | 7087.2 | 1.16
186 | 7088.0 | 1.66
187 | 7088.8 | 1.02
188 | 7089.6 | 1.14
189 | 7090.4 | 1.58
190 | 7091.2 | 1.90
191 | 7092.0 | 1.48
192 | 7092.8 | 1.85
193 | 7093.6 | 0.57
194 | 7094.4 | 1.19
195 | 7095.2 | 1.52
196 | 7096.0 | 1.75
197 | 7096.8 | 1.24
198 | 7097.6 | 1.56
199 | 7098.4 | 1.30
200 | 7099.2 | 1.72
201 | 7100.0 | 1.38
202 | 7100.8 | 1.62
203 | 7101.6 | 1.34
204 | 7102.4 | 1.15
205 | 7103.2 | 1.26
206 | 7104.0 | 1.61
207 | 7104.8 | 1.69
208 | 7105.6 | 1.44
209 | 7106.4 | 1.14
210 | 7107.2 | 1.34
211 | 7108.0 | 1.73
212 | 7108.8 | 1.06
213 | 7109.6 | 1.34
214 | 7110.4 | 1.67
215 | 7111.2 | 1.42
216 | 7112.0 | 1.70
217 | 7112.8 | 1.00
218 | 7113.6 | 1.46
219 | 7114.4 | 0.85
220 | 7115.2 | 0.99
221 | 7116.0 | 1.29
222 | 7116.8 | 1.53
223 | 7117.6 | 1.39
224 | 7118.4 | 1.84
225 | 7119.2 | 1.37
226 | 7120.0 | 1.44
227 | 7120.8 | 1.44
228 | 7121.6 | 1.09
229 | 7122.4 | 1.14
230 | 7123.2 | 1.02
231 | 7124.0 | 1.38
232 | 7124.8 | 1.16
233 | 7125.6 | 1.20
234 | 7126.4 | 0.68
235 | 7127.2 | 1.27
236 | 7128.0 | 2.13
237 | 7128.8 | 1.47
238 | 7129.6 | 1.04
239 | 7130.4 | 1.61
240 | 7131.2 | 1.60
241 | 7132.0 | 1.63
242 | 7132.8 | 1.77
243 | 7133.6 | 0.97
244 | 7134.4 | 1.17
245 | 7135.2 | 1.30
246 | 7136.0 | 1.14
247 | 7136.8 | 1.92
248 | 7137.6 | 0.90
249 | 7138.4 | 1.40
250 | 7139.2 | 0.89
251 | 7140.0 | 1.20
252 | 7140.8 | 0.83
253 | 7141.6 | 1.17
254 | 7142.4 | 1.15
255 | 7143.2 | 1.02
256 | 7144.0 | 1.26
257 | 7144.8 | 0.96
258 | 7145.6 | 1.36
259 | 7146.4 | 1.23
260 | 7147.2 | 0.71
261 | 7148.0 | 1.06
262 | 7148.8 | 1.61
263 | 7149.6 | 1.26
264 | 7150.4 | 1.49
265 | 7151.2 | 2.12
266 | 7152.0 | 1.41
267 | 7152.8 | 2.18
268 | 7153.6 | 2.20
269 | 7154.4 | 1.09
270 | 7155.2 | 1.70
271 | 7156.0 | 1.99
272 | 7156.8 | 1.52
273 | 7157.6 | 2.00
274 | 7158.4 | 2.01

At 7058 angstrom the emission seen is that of [N II] 6583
